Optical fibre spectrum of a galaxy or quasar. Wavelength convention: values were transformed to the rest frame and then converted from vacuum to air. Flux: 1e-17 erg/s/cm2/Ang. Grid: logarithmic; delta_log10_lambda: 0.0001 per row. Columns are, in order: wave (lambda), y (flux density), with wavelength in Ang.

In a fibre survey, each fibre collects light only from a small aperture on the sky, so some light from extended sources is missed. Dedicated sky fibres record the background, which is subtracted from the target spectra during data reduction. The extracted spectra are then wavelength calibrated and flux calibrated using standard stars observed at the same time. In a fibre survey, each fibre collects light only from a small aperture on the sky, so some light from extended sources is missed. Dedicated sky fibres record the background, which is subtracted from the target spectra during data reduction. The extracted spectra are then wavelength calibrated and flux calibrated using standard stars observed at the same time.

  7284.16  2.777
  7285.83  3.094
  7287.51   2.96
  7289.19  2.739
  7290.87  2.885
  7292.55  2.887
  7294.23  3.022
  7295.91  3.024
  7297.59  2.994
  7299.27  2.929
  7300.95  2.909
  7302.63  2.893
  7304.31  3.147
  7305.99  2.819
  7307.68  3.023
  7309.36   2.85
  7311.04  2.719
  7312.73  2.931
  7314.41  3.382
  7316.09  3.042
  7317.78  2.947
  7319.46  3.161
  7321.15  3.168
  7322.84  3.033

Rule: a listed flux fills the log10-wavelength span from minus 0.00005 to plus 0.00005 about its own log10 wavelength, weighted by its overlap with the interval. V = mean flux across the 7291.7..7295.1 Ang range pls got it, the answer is 2.95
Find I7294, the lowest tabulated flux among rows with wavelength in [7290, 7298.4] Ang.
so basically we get 2.885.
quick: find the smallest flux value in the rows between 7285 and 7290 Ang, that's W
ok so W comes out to 2.739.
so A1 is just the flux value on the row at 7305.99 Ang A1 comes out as 2.819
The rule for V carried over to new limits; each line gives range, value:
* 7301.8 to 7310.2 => 2.95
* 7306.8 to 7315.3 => 2.98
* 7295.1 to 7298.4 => 3.01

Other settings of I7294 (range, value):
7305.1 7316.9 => 2.719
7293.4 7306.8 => 2.819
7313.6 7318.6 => 2.947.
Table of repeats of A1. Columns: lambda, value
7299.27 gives 2.929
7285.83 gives 3.094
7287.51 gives 2.96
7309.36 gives 2.85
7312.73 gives 2.931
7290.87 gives 2.885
